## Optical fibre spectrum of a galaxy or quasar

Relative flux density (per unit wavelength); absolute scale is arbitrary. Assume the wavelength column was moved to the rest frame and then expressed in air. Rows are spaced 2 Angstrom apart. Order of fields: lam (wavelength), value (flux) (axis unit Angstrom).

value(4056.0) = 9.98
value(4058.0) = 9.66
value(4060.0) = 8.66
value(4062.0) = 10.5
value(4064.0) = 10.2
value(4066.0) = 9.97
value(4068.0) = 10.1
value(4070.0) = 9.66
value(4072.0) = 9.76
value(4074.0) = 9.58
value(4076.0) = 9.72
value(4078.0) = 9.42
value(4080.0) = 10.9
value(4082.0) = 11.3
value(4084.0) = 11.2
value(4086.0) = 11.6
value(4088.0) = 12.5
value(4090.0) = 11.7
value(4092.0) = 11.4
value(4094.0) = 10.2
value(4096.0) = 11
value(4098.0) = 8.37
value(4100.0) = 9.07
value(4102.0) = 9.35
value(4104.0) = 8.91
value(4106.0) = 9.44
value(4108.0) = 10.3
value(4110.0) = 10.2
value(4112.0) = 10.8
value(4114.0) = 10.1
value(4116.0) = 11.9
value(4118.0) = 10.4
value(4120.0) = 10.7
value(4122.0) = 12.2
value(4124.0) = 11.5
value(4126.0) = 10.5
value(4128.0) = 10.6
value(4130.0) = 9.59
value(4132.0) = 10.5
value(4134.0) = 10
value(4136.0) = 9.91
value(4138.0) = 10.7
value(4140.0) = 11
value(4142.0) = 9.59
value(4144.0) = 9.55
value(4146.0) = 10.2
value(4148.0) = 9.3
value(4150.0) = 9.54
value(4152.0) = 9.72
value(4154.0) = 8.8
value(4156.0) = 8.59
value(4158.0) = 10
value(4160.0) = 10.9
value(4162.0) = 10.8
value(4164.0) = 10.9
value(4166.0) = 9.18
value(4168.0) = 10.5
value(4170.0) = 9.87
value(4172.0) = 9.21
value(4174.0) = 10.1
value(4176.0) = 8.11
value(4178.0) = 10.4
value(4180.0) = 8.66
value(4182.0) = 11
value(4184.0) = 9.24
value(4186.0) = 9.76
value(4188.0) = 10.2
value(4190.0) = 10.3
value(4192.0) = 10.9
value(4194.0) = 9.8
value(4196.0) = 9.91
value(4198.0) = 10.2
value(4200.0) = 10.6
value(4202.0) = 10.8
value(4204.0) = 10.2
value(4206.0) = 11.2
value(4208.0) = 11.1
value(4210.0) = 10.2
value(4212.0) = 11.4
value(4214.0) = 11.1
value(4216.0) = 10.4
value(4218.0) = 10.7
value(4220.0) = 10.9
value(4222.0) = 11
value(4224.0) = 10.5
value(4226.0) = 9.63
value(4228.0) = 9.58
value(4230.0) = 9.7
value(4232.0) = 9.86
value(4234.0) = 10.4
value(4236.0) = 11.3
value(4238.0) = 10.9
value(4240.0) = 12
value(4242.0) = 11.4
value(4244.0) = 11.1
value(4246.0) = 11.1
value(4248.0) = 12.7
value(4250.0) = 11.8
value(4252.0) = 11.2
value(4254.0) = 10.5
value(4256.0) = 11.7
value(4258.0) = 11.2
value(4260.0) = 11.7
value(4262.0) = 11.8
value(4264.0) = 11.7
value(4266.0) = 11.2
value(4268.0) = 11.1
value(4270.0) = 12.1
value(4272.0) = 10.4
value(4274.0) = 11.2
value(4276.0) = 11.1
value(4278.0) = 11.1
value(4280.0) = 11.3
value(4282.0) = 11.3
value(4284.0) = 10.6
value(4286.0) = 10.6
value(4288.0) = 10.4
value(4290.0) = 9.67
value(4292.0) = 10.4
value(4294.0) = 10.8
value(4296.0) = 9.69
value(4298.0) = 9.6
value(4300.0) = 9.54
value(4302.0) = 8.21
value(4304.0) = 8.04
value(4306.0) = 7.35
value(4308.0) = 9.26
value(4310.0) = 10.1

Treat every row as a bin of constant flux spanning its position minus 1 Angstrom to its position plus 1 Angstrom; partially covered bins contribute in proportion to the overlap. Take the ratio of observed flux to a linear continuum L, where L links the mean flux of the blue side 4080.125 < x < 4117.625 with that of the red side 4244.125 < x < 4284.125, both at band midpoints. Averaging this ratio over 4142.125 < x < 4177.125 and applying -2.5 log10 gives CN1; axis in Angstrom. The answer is 0.12 mag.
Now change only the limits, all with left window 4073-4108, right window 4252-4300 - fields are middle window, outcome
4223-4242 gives 0.03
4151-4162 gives 0.09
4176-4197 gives 0.07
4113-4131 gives -0.04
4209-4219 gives -0.01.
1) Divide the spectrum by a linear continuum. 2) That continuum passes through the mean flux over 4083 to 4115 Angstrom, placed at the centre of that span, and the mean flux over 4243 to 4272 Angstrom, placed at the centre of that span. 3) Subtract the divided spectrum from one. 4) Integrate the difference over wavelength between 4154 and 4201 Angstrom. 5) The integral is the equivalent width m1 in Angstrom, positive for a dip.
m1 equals 4.2 Angstrom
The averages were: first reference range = 10.4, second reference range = 11.5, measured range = 9.94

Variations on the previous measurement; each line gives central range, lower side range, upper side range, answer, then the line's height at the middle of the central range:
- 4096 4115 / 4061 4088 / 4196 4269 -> 1.45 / 10.5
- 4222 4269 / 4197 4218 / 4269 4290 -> -0.89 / 10.8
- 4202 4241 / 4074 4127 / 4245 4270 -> 2.22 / 11.3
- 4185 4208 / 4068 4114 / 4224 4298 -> 0.64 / 10.7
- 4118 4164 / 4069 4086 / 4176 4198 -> -0.59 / 10.1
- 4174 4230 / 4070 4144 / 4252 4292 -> 2.71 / 10.8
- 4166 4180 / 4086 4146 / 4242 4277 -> 1.58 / 10.8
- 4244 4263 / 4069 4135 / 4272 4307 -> -2.56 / 10.1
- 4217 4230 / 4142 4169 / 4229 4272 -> 0.61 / 10.8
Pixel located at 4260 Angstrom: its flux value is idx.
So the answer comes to 11.7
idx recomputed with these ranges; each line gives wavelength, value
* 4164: 10.9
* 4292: 10.4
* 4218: 10.7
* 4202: 10.8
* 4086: 11.6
